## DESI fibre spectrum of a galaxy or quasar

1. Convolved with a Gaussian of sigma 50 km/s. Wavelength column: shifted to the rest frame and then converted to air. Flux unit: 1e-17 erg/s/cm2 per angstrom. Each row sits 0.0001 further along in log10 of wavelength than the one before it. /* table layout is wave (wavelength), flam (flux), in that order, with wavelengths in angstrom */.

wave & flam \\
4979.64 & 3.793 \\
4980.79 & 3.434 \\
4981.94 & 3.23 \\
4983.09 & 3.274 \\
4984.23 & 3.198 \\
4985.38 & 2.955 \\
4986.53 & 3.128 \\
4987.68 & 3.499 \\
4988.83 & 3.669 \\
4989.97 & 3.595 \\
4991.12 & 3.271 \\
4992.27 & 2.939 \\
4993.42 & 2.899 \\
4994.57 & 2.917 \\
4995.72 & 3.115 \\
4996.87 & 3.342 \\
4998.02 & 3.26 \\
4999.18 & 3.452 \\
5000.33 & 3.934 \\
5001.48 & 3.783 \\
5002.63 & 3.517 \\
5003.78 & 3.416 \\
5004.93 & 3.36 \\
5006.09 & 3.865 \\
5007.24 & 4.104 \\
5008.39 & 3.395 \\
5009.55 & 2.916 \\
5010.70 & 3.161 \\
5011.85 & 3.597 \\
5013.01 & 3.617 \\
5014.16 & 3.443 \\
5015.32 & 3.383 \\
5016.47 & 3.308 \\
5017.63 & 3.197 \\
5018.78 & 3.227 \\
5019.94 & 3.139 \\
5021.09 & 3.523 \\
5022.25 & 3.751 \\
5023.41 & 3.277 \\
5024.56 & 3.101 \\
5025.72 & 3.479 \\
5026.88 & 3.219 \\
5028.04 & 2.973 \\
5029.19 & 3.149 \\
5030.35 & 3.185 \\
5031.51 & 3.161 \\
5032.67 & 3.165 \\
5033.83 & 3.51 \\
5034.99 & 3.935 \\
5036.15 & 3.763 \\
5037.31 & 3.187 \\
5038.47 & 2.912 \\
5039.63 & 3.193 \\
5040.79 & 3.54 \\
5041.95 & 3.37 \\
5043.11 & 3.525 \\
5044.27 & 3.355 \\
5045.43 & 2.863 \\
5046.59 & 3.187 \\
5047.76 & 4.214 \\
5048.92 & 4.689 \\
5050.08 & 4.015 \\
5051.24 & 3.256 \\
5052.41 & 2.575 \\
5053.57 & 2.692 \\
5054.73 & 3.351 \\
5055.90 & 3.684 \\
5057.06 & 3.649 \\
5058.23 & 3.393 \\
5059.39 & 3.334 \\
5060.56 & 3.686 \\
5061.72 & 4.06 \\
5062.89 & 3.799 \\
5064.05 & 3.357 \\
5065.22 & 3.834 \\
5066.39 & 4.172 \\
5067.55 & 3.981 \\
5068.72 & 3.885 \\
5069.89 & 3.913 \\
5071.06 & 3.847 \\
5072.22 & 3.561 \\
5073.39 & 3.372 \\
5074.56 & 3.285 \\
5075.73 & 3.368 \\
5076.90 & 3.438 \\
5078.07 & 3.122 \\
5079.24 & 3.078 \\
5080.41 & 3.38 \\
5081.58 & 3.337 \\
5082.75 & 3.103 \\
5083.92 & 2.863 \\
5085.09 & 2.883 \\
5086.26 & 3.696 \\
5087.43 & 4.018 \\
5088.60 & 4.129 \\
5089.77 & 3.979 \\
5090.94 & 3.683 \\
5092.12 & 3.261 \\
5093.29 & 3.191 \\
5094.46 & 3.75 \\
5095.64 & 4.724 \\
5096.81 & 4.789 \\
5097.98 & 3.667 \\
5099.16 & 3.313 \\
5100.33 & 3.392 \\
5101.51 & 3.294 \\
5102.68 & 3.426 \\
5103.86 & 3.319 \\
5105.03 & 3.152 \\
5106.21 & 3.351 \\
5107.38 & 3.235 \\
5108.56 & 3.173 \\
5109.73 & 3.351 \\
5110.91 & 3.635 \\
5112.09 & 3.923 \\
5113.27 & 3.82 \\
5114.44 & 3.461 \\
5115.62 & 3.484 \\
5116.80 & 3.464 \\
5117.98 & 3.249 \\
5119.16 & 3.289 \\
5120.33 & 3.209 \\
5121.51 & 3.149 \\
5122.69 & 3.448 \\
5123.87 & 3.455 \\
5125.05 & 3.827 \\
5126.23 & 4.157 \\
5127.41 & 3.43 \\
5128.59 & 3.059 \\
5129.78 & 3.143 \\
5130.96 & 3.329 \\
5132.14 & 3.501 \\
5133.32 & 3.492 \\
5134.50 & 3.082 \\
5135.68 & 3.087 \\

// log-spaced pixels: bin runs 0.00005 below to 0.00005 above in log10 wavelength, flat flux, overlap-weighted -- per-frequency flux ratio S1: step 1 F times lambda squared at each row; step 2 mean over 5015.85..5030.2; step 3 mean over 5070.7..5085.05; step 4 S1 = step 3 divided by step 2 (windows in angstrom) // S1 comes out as 1.0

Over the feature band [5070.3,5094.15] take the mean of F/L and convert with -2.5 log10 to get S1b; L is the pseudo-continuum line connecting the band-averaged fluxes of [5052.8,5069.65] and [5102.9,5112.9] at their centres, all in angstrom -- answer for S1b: 0.03 mag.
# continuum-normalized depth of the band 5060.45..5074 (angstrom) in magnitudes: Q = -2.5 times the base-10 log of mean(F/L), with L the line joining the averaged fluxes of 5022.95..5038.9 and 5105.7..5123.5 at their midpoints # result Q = -0.14 mag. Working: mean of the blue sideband 3.29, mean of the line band 3.79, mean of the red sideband 3.42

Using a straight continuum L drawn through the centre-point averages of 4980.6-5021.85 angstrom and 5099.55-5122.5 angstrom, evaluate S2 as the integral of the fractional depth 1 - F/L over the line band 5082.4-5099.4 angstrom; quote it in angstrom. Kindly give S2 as -1.5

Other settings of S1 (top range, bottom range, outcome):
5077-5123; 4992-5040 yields 1.07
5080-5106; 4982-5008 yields 1.09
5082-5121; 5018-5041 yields 1.09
